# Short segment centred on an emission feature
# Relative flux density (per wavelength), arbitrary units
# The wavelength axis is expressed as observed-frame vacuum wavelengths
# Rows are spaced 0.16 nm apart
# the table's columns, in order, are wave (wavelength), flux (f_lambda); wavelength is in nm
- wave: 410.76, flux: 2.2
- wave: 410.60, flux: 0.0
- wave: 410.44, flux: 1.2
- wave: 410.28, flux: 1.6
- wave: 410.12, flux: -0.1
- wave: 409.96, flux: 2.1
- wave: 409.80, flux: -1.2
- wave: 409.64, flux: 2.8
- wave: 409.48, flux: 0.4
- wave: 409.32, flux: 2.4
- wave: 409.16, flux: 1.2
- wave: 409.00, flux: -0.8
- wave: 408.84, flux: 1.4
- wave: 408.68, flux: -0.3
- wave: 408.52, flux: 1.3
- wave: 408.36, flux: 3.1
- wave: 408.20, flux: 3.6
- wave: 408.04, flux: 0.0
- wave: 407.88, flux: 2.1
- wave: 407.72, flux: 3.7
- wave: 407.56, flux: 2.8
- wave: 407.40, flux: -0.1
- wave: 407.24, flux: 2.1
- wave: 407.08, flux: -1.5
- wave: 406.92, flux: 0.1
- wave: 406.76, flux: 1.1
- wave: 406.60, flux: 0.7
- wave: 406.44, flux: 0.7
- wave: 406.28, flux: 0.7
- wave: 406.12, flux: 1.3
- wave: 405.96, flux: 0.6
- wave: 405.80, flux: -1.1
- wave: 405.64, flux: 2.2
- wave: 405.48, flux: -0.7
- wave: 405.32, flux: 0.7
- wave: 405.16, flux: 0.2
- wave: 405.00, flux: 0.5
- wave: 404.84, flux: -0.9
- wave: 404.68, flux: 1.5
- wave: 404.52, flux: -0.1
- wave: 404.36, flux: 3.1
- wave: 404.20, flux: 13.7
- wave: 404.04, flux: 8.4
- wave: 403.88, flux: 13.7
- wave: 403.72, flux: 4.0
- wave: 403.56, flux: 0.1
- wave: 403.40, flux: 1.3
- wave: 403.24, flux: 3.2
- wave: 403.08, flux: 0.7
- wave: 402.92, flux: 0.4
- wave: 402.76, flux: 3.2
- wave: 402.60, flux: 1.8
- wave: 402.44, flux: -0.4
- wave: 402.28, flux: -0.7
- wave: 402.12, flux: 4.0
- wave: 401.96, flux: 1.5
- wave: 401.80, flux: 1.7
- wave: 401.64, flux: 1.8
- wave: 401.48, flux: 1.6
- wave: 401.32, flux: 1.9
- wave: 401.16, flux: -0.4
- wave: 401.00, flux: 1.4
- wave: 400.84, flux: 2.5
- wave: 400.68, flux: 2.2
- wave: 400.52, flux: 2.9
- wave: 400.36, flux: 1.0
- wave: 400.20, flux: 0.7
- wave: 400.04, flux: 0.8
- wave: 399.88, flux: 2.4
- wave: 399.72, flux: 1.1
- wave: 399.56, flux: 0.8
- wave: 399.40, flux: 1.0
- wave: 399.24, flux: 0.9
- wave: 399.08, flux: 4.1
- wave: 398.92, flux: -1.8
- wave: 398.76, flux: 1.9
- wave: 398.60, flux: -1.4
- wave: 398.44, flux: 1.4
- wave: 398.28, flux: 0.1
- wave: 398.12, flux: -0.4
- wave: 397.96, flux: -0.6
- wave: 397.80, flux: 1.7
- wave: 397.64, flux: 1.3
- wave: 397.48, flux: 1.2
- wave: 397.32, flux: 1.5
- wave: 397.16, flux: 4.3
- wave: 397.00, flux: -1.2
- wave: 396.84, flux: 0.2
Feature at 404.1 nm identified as [O II]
